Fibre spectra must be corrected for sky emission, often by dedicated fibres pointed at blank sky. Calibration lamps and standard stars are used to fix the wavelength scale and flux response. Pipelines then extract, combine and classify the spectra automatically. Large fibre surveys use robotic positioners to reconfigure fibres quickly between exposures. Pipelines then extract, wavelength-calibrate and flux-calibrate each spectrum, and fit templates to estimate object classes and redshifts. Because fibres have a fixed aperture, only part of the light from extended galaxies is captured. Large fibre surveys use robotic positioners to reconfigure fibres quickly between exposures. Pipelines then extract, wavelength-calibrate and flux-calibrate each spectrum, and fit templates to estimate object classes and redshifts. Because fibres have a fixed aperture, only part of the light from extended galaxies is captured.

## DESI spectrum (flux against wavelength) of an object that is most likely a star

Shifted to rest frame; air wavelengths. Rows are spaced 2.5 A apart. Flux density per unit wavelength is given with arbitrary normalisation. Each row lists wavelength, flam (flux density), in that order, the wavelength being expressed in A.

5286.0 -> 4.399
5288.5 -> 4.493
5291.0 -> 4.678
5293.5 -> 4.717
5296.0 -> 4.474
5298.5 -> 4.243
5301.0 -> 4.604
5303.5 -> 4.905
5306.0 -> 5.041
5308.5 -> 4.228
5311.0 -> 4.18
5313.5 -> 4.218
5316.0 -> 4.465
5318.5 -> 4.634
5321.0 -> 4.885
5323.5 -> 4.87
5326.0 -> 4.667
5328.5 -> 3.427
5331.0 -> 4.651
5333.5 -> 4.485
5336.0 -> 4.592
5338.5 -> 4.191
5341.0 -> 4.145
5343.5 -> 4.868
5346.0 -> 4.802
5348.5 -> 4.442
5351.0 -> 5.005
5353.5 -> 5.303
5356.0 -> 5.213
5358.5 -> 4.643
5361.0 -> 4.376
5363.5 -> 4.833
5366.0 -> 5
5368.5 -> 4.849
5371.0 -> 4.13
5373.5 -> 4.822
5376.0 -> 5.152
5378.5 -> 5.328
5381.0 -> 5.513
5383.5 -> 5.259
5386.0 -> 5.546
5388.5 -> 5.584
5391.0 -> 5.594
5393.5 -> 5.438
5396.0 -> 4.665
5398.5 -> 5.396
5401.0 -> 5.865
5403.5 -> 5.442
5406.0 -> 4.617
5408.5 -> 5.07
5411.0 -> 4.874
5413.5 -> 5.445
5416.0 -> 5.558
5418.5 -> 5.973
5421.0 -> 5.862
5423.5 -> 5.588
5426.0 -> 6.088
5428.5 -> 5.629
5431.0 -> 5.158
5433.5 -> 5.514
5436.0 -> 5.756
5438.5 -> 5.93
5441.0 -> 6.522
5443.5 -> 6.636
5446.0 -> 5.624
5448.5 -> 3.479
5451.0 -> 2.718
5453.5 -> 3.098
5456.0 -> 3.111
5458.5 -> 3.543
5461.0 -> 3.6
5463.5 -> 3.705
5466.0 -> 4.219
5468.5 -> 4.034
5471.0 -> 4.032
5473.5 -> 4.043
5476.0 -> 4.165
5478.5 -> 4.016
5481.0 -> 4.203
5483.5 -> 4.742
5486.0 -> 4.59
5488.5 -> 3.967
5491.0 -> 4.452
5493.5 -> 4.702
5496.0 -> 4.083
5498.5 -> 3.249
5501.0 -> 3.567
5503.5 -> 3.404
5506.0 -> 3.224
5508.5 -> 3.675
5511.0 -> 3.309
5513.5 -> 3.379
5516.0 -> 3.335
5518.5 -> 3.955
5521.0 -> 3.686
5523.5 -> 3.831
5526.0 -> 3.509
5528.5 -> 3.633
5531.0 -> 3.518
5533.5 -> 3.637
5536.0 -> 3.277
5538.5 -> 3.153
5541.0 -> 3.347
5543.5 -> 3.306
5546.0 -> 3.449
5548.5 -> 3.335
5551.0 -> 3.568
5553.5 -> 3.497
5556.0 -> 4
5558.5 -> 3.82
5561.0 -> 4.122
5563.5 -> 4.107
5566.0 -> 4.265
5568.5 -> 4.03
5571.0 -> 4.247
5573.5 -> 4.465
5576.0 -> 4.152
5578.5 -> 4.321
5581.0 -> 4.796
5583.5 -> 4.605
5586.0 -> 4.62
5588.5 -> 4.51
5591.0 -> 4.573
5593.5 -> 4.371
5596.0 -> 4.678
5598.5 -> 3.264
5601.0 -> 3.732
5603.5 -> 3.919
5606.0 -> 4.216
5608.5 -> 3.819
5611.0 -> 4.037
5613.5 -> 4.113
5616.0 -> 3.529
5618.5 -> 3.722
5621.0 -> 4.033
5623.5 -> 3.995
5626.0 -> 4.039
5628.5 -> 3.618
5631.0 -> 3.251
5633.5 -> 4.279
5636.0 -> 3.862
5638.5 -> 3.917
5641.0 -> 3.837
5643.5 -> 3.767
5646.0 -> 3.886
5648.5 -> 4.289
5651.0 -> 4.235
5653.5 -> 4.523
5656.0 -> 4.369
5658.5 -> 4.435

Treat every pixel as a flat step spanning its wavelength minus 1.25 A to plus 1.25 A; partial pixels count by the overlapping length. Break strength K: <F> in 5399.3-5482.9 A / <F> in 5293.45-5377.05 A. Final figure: 1.04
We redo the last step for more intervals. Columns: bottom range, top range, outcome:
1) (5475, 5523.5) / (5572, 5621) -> 1.08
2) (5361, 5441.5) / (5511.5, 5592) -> 0.72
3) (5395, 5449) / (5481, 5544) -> 0.67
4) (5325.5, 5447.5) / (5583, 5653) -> 0.78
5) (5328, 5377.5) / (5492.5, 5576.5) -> 0.79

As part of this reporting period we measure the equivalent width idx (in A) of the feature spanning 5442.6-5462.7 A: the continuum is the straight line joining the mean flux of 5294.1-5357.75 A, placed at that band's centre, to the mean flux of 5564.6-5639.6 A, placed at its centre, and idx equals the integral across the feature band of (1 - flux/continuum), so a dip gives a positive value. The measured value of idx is 2.0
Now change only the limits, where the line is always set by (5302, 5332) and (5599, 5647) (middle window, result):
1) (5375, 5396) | -4.9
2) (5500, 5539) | 5.4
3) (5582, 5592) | -1.6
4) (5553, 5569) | 0.0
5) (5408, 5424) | -4.4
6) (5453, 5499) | 1.9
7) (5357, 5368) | -0.8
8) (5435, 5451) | -4.4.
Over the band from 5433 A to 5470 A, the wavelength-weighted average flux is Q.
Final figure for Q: 4.48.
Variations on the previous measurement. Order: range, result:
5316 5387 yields 4.76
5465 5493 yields 4.24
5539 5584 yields 3.94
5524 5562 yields 3.55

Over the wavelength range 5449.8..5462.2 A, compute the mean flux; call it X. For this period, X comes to 3.21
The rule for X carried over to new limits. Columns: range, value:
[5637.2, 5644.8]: 3.84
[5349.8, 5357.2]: 5.17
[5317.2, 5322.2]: 4.76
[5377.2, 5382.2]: 5.42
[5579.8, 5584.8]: 4.7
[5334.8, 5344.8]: 4.45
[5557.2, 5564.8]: 4.02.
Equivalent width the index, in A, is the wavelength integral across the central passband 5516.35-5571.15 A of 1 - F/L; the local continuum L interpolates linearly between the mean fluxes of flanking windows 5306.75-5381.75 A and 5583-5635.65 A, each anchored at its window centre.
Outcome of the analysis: 6.7 A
